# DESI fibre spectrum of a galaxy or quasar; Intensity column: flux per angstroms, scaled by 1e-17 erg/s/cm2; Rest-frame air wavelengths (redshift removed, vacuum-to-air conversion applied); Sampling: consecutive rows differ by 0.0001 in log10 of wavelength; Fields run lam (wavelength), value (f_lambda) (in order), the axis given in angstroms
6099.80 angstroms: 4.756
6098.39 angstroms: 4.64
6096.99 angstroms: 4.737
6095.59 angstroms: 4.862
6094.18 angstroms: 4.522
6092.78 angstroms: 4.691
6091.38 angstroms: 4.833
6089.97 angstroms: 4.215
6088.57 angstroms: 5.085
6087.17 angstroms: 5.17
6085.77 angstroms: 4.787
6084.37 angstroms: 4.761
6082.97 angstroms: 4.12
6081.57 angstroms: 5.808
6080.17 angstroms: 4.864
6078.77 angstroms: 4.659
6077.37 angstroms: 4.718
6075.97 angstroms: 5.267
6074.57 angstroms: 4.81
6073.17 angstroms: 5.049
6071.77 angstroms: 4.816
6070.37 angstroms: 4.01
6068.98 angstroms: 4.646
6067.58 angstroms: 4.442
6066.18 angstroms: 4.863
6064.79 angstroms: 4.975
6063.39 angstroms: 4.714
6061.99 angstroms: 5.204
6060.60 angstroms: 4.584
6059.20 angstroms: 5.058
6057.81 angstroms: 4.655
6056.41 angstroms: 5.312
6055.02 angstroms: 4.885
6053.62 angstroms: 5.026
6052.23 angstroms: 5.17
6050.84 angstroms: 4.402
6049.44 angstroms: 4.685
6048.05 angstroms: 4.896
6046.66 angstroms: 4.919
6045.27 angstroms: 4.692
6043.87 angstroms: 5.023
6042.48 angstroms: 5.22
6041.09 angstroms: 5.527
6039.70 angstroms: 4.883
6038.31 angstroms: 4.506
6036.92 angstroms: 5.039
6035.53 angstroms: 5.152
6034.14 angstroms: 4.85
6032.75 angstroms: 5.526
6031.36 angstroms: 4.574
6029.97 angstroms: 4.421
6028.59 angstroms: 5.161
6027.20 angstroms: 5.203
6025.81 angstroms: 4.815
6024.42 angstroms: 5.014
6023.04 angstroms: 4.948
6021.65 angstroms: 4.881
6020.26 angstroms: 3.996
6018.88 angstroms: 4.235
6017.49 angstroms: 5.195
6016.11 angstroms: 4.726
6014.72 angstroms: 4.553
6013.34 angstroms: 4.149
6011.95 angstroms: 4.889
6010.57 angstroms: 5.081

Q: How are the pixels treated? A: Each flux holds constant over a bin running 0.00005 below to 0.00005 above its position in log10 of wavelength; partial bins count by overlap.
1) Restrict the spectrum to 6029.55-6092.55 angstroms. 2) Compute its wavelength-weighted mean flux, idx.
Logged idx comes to 4.86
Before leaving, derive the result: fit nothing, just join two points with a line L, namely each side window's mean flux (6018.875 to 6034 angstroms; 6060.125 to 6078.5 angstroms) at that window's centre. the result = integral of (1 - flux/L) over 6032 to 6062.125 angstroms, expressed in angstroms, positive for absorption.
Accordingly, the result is -1.0 angstroms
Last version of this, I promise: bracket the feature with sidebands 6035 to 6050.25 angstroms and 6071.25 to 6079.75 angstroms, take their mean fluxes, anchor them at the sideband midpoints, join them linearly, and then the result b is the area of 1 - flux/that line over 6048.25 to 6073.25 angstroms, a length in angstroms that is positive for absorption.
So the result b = 0.6 angstroms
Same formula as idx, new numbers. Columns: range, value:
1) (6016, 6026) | 4.72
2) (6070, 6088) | 4.85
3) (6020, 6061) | 4.91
